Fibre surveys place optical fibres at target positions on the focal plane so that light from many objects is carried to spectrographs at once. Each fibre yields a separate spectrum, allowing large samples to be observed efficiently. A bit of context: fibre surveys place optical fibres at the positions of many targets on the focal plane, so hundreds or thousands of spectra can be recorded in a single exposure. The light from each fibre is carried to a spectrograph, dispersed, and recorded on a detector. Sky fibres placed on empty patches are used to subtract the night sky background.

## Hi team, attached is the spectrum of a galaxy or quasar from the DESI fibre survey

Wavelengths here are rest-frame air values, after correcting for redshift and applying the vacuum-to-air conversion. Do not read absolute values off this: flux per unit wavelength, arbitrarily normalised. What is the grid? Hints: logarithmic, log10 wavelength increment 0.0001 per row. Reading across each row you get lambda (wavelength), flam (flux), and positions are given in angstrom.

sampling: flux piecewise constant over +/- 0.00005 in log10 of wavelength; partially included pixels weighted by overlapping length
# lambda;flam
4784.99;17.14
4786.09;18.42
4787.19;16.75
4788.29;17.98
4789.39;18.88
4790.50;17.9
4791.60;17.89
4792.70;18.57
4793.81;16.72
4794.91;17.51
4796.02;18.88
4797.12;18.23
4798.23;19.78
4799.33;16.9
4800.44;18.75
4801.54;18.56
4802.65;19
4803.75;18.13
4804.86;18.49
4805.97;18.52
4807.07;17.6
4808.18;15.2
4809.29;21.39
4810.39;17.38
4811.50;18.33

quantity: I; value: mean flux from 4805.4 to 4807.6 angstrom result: 18.1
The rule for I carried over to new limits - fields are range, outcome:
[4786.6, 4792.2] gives 17.9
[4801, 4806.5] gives 18.5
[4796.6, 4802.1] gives 18.4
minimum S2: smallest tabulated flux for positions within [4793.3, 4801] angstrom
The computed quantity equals 16.72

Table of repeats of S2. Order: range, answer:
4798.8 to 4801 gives 16.9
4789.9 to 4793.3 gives 17.89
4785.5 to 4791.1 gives 16.75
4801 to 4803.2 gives 18.56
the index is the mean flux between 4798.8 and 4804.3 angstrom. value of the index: 18.3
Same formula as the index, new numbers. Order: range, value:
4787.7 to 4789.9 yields 18.4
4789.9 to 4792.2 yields 17.9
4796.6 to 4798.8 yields 19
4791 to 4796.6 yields 17.9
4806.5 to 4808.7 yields 16.5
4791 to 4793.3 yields 18.2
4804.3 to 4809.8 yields 18.2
